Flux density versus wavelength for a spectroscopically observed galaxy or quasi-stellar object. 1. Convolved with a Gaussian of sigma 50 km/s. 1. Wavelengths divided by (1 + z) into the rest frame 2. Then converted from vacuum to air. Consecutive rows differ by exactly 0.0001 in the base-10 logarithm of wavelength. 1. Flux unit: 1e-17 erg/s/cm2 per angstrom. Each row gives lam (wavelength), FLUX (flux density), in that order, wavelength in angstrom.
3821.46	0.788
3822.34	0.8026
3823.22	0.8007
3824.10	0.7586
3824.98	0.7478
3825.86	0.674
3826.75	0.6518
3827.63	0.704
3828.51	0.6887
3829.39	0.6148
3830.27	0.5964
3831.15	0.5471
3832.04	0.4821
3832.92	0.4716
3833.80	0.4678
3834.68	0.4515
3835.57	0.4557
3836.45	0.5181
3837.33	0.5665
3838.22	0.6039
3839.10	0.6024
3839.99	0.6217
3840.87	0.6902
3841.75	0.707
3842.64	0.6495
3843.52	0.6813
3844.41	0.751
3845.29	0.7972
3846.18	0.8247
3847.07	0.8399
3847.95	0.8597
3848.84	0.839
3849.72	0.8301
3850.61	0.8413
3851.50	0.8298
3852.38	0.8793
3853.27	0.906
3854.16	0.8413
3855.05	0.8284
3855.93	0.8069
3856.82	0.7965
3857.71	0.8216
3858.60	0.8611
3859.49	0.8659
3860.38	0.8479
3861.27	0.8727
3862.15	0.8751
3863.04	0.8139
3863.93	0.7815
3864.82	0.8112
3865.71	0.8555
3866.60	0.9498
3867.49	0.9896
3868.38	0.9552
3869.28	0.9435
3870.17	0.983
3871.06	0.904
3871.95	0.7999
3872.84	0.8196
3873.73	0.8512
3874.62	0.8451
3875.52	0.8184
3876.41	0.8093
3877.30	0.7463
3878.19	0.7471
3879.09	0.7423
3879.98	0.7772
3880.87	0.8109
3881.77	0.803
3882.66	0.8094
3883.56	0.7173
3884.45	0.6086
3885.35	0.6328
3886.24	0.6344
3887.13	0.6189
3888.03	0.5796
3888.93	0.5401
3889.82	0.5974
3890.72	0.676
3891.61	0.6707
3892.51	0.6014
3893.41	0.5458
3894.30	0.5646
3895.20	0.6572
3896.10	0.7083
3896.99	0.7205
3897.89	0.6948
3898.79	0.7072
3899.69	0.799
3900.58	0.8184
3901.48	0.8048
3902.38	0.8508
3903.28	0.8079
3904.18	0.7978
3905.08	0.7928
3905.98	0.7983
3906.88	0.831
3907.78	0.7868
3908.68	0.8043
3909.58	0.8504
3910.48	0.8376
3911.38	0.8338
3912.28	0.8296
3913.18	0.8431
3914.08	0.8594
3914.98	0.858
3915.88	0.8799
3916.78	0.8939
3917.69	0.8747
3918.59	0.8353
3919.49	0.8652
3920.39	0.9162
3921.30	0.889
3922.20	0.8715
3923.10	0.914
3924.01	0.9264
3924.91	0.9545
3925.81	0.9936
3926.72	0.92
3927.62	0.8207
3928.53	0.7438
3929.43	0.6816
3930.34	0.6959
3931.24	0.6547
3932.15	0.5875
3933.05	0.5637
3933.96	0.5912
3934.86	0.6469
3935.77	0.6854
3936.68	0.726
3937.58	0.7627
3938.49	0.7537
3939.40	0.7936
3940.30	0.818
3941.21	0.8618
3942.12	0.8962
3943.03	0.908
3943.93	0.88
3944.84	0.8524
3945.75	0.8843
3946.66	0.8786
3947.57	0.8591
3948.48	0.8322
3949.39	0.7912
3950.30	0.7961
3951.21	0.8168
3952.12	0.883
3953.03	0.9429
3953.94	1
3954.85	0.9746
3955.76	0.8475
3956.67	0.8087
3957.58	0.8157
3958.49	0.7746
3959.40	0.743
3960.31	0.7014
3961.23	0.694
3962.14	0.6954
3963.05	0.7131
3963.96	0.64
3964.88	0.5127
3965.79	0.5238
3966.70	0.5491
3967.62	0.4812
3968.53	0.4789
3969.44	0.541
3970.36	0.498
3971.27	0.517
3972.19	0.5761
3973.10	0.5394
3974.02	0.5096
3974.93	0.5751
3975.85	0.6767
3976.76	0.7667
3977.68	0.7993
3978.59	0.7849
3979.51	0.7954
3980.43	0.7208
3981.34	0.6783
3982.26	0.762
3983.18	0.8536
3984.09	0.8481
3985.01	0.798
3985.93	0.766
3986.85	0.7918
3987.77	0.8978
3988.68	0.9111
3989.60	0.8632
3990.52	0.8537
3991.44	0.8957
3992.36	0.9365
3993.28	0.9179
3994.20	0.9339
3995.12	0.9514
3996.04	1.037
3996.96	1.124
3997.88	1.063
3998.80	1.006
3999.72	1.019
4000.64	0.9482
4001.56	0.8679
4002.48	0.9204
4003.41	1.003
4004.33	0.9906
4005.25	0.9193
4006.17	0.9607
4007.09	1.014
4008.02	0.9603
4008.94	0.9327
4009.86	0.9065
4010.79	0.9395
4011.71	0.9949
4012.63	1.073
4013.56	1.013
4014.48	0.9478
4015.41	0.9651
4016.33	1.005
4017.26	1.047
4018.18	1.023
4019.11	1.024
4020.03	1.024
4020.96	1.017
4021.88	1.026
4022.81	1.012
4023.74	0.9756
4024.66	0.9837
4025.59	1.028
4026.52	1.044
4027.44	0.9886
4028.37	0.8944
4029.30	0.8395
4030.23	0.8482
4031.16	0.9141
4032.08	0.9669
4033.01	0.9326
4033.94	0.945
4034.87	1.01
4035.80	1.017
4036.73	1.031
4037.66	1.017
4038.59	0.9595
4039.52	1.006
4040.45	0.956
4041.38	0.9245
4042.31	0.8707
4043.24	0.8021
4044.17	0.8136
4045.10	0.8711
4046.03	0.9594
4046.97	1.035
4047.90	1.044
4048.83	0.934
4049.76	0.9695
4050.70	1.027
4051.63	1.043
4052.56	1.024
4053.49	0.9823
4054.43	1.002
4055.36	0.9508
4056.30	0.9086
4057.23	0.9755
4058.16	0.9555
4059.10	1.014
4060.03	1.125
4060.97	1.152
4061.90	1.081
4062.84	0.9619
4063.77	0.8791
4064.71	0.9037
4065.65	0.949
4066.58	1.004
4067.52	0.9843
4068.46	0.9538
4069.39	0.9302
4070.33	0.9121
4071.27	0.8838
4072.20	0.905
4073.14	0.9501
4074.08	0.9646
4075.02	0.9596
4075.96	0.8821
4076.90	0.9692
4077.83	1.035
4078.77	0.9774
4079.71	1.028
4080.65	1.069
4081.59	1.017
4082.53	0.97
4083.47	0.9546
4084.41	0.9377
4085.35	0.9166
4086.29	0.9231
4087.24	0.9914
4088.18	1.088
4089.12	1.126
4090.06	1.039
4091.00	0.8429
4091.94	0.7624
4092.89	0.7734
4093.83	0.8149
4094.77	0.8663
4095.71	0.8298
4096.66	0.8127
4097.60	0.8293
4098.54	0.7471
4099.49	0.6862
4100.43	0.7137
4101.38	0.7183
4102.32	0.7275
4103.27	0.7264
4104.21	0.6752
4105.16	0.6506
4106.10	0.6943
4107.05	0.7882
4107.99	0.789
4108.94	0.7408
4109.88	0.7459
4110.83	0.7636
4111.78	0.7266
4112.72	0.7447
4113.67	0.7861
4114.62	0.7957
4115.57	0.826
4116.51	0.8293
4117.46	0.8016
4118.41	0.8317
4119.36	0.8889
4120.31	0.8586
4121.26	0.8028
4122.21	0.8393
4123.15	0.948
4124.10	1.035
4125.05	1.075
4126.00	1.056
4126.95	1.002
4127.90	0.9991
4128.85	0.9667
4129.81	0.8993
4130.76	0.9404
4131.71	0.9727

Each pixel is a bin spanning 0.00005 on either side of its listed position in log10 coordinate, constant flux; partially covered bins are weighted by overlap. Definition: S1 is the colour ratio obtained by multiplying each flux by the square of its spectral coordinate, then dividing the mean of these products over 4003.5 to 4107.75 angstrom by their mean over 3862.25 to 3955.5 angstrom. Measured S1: 1.27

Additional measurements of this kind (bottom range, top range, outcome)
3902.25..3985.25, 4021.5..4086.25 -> 1.33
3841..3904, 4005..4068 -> 1.36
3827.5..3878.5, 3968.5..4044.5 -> 1.27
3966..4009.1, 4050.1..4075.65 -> 1.25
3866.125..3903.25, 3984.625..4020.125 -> 1.35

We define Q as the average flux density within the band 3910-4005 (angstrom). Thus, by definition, 0.801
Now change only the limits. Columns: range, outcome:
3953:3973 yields 0.675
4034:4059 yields 0.965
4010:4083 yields 0.974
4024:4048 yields 0.949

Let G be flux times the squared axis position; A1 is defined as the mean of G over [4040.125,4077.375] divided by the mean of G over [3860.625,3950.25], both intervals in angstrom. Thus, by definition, 1.31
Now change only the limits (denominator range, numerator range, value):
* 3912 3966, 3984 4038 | 1.24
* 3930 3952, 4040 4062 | 1.33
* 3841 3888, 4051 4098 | 1.31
